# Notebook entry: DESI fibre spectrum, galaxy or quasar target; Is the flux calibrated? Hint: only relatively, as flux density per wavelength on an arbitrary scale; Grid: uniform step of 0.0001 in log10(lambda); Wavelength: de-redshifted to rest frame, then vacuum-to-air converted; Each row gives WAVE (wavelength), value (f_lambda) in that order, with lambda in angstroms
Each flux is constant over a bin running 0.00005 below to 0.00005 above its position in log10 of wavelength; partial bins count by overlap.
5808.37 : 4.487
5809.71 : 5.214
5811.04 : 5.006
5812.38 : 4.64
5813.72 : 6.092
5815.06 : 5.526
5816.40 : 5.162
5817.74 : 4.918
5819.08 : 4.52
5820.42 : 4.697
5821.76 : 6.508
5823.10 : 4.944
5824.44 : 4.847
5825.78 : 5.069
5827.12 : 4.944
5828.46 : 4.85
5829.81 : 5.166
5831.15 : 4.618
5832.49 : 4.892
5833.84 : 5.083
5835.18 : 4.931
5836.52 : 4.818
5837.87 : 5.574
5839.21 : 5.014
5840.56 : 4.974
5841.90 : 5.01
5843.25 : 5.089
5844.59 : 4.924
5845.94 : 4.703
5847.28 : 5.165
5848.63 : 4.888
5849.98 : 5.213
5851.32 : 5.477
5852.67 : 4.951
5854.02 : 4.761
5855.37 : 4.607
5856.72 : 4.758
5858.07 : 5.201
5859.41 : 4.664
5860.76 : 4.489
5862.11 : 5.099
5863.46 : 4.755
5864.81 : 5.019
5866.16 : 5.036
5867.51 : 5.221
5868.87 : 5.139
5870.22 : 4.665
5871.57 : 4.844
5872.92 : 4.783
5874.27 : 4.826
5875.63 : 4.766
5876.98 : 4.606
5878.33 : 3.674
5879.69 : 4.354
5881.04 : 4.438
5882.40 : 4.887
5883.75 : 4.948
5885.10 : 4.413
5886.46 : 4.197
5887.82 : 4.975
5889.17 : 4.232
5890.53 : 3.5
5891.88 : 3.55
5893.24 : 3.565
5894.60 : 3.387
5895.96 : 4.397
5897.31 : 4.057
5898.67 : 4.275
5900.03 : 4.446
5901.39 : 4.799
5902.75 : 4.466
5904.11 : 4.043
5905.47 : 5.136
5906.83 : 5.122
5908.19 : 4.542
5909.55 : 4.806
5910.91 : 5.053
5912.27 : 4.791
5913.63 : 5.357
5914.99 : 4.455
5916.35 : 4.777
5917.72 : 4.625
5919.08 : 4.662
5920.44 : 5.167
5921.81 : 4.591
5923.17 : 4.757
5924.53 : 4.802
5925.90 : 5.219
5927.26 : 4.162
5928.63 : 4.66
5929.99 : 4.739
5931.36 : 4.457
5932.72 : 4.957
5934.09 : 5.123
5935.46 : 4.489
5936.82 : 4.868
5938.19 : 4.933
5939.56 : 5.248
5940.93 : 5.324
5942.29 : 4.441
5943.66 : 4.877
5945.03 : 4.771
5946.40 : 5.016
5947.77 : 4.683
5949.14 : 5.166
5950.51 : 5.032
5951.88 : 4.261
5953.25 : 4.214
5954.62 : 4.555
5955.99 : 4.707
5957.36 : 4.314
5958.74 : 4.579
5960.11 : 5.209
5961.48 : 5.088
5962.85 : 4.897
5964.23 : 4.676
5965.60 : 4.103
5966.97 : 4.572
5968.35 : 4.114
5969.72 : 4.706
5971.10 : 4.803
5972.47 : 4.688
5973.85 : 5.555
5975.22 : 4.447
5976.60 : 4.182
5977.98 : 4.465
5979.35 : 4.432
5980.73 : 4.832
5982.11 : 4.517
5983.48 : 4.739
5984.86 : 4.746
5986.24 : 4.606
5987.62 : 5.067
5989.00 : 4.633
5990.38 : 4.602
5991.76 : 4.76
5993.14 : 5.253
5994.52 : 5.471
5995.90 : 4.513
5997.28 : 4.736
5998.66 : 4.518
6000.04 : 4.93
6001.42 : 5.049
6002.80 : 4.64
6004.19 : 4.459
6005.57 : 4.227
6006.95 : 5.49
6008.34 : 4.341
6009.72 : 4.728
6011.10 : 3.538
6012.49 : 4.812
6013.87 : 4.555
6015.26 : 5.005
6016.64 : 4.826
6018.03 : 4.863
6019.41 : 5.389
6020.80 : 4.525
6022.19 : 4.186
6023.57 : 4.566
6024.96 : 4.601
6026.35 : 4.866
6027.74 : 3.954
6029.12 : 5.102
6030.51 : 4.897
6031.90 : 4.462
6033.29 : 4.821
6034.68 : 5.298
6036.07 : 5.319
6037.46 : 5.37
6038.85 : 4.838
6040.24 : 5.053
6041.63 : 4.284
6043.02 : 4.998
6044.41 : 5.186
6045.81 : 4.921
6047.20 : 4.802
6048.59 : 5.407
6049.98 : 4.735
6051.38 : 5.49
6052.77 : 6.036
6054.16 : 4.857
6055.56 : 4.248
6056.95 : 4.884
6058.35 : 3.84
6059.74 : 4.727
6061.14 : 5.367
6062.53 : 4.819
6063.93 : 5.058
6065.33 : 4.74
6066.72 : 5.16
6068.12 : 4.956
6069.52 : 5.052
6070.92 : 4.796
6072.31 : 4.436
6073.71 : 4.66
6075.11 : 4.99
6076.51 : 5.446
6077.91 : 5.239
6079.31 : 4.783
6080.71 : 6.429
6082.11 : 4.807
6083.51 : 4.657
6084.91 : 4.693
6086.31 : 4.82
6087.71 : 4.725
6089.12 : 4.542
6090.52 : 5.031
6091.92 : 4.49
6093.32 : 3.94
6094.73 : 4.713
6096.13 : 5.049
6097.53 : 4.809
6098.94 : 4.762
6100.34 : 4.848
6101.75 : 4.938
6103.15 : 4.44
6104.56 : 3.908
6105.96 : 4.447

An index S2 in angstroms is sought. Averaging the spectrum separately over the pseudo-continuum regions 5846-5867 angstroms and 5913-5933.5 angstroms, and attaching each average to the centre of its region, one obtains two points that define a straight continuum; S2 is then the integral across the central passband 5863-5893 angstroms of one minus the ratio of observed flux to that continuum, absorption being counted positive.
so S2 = 1.9 angstroms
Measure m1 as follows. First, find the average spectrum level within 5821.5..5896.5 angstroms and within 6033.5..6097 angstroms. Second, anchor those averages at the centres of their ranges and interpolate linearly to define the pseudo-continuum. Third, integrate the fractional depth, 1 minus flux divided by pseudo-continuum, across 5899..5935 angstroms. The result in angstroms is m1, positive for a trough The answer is 0.4 angstroms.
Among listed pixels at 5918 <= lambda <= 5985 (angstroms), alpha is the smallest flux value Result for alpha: 4.103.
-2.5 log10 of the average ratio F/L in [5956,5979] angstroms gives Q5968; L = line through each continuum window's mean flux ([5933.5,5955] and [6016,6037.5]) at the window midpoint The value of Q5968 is 0.04 mag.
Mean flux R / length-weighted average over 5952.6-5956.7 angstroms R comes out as 4.5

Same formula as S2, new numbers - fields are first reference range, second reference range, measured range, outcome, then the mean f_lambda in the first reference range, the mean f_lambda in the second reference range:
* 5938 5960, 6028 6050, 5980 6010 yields 0.6 angstroms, 4.76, 4.96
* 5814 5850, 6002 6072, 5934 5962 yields 0.7 angstroms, 5.05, 4.82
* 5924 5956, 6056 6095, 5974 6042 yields 1.1 angstroms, 4.78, 4.85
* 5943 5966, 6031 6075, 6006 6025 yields 0.7 angstroms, 4.72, 4.92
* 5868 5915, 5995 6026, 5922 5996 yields -2.4 angstroms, 4.5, 4.67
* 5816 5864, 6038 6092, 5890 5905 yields 2.7 angstroms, 4.98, 4.93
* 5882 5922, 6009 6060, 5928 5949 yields -1.2 angstroms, 4.5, 4.81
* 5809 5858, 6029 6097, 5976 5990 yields 0.9 angstroms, 5.04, 4.92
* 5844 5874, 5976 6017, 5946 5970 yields 0.5 angstroms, 4.92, 4.69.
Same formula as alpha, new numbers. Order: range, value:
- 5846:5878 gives 4.489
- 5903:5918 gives 4.043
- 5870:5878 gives 4.606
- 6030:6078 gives 3.84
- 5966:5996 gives 4.114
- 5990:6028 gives 3.538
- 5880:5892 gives 3.5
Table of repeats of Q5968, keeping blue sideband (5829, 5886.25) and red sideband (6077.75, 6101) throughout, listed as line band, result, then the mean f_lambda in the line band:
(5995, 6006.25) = 0.044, 4.65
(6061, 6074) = -0.013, 4.89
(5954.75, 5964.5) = 0.018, 4.77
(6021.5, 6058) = -0.009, 4.88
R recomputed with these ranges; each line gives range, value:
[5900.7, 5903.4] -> 4.63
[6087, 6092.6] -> 4.7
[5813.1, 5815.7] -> 5.8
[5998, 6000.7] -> 4.73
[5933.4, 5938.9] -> 4.85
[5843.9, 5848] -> 4.94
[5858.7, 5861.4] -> 4.6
